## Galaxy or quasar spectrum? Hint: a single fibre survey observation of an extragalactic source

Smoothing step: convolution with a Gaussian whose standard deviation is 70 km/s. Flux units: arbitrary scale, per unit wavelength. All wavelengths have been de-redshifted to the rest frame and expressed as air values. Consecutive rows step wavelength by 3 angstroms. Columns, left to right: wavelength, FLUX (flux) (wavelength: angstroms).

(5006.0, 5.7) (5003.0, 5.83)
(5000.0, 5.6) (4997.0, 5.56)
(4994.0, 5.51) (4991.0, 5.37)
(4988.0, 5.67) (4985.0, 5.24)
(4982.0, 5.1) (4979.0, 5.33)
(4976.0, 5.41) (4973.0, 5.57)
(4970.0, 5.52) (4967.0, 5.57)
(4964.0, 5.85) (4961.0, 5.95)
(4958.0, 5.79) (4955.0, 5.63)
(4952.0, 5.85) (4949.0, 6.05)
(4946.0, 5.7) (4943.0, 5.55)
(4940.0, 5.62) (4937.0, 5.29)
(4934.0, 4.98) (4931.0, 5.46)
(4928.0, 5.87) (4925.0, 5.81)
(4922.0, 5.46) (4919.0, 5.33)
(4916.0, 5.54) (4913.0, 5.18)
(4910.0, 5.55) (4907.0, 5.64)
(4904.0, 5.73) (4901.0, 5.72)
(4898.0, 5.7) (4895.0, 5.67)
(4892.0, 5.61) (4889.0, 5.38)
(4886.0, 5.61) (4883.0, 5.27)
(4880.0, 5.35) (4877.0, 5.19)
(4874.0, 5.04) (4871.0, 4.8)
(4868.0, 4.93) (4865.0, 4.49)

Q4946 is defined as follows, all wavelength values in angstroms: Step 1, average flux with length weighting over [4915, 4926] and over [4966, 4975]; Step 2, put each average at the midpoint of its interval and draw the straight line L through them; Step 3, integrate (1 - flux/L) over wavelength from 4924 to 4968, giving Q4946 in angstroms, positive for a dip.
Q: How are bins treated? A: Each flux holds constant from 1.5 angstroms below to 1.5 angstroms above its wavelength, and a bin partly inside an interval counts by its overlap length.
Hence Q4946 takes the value -1.04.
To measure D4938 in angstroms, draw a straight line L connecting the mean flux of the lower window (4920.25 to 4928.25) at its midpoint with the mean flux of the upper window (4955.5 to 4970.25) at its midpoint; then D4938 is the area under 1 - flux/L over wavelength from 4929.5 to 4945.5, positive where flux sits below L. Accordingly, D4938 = 0.8 angstroms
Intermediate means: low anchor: 5.68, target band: 5.4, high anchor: 5.75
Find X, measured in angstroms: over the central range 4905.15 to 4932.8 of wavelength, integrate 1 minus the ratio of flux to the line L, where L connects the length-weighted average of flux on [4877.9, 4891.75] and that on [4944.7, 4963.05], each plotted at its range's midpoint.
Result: 0.4 angstroms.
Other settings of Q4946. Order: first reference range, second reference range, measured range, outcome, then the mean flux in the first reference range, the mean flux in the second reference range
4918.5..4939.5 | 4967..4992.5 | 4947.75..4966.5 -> -1.4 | 5.47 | 5.41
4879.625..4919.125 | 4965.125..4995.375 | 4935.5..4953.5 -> -0.7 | 5.53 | 5.43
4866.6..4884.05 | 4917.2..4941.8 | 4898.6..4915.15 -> -0.8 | 5.09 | 5.48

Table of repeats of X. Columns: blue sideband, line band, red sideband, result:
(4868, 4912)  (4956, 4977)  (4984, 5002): -0.7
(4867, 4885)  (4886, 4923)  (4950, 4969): -1.4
